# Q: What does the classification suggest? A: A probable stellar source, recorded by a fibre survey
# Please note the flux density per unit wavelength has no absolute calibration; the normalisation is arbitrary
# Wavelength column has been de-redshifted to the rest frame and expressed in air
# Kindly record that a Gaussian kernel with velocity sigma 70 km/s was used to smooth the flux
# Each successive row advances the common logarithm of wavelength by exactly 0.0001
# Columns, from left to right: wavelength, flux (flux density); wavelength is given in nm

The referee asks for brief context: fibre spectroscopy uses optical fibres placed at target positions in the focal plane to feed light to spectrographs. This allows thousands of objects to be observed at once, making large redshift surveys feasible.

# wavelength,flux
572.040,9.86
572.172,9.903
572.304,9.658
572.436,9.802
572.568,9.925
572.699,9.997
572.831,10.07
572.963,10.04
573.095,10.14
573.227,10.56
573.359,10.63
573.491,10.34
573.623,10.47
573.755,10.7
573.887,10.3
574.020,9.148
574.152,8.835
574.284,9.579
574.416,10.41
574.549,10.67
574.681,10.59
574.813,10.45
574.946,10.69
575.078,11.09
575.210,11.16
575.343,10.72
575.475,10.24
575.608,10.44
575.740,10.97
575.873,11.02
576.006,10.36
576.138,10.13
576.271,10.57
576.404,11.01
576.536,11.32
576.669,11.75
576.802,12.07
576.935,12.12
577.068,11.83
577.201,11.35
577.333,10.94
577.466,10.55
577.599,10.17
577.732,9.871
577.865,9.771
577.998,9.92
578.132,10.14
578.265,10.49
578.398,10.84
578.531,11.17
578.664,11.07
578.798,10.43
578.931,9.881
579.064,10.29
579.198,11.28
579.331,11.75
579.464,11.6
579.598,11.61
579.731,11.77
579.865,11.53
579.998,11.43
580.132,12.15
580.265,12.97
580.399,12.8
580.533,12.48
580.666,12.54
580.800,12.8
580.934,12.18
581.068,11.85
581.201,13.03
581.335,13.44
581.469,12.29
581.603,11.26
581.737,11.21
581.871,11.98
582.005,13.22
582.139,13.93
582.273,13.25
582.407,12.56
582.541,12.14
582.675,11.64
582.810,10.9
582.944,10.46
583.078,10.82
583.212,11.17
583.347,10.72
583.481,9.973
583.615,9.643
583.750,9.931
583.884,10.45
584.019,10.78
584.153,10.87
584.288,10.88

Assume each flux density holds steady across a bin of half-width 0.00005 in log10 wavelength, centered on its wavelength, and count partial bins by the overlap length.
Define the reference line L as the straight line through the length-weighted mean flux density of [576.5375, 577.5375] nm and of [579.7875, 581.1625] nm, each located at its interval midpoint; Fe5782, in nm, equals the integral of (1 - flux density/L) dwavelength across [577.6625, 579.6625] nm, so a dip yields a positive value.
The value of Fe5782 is 0.20 nm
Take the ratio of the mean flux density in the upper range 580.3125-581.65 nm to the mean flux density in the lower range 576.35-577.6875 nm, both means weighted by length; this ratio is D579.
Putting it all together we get 1.11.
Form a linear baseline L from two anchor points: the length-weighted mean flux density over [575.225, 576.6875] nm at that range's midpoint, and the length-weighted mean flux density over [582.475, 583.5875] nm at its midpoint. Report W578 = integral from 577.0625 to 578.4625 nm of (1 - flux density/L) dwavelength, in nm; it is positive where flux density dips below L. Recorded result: 0.04 nm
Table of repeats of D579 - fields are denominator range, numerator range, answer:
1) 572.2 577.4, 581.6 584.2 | 1.07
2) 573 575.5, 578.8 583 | 1.16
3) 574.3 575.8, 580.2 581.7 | 1.17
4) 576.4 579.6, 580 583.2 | 1.12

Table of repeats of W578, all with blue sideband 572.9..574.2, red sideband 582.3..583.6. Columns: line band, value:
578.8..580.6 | -0.13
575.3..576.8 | -0.06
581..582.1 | -0.13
